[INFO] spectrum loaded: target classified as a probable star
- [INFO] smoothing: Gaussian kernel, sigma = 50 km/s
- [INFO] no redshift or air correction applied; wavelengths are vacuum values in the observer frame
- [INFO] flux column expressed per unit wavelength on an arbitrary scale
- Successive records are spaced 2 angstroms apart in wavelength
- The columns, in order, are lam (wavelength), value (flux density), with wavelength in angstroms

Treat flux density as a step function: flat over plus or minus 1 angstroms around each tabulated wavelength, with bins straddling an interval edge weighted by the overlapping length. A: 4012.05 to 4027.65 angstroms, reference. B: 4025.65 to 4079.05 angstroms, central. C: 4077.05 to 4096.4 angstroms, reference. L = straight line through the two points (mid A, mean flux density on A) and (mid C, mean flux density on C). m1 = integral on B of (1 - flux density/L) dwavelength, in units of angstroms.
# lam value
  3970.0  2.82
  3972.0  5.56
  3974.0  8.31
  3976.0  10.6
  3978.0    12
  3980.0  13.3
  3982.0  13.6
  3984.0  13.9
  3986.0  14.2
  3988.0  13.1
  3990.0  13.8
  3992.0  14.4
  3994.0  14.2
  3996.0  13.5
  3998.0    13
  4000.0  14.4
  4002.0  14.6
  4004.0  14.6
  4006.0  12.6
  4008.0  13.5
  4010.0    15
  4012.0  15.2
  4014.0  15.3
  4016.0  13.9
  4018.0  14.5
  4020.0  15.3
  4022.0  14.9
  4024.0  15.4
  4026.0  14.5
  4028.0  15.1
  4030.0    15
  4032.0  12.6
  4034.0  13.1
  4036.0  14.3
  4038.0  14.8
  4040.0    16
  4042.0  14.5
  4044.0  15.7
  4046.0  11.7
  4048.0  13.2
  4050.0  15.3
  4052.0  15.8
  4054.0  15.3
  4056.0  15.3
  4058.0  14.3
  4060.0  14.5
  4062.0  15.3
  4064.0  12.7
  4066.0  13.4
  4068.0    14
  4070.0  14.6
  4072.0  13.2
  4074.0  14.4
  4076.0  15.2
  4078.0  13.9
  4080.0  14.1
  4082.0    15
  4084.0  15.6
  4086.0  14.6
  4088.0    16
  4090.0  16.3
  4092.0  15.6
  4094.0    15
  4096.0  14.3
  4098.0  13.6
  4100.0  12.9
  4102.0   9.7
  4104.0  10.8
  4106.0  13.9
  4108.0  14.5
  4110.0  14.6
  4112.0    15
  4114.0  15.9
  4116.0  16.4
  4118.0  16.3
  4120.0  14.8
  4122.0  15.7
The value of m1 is 2.2 angstroms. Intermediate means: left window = 14.9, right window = 15.1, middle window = 14.4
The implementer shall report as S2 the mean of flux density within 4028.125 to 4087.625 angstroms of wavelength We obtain 14.4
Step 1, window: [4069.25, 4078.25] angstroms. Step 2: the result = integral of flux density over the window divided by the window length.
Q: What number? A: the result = 14.3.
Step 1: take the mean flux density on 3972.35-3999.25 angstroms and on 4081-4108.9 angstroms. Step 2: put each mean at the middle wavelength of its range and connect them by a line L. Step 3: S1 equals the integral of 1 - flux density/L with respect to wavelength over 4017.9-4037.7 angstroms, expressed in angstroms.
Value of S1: -1.8 angstroms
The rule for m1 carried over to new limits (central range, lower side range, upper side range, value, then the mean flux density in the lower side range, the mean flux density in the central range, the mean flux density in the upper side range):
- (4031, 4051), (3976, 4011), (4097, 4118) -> -0.6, 13.7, 14.1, 13.9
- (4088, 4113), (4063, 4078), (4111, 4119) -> 2.1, 13.9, 13.9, 15.9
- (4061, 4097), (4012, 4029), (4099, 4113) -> -2.6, 14.9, 14.6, 13.1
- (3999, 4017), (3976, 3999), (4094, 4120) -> -1.1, 13.4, 14.3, 14.1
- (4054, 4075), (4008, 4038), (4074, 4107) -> 0.1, 14.6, 14.2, 14.2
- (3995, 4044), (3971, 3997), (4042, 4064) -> -3.5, 12.3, 14.4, 14.5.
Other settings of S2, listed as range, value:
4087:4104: 14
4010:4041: 14.7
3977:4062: 14.3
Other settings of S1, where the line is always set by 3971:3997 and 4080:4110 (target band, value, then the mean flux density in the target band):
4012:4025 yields -2.0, 14.9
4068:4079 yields -0.4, 14.2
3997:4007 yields -1.0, 13.8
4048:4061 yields -1.4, 14.9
